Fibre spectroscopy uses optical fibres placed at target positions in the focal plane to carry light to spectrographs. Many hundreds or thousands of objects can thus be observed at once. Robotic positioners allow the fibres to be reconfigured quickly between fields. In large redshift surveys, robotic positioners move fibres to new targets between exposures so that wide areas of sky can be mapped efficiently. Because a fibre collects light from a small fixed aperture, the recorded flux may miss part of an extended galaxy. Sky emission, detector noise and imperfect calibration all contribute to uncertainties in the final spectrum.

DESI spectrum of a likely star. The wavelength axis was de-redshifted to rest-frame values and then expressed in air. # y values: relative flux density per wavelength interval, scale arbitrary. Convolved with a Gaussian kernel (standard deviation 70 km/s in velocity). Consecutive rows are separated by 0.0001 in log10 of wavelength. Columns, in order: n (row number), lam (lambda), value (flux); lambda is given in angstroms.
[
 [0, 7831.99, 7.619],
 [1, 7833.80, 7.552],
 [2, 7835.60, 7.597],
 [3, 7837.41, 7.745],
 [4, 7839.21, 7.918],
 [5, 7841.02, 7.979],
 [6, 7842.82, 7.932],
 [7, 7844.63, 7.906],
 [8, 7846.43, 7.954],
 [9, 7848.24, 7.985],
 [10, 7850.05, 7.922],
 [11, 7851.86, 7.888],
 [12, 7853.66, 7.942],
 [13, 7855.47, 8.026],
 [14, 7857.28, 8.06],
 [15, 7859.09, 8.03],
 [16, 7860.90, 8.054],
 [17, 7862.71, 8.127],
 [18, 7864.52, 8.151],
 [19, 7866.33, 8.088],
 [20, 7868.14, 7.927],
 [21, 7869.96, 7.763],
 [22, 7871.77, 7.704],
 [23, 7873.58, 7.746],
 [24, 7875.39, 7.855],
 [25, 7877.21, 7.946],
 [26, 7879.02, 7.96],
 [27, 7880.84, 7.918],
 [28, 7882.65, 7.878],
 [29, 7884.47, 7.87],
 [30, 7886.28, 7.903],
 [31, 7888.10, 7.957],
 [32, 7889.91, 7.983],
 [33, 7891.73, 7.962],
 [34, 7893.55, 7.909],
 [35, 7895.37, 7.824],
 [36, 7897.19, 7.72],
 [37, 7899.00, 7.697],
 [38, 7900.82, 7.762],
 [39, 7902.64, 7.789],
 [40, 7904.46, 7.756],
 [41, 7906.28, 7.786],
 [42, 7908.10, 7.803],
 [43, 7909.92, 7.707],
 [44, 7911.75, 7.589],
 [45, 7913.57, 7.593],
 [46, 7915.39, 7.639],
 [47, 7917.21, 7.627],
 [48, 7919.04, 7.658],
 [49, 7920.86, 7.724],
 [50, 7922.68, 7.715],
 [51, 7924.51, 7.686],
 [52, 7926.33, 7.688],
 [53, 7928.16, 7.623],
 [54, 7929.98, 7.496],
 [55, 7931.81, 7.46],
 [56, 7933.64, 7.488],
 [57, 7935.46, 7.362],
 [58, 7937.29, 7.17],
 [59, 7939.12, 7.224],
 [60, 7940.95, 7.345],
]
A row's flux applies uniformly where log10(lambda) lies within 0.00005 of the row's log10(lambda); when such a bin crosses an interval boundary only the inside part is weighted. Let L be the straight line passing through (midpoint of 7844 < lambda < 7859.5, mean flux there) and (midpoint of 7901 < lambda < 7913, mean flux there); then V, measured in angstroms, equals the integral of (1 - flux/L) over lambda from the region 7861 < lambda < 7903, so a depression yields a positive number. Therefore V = -0.3 angstroms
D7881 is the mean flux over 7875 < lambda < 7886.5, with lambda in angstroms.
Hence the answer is 7.91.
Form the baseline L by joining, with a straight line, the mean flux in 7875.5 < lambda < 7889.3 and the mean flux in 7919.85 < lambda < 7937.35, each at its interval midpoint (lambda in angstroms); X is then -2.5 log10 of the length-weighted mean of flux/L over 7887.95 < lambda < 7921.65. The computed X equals 0.00 mag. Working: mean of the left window 7.92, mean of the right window 7.56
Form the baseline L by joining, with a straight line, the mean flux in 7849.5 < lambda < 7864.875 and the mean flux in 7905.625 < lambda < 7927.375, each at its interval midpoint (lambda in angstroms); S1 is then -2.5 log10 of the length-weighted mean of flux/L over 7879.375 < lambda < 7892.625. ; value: -0.01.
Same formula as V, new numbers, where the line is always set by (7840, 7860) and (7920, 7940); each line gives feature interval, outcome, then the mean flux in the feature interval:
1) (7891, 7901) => -0.1 angstroms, 7.81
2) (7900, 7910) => -0.2 angstroms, 7.77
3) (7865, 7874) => 0.0 angstroms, 7.87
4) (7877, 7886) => -0.1 angstroms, 7.91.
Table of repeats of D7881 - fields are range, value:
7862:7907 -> 7.88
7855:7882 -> 7.95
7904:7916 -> 7.69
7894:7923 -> 7.72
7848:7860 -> 7.98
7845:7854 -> 7.94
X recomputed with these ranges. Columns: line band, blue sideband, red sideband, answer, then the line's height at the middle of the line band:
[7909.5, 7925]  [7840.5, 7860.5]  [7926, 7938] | -0.014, 7.55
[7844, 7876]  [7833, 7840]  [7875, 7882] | -0.018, 7.83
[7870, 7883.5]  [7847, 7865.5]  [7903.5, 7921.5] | 0.006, 7.9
